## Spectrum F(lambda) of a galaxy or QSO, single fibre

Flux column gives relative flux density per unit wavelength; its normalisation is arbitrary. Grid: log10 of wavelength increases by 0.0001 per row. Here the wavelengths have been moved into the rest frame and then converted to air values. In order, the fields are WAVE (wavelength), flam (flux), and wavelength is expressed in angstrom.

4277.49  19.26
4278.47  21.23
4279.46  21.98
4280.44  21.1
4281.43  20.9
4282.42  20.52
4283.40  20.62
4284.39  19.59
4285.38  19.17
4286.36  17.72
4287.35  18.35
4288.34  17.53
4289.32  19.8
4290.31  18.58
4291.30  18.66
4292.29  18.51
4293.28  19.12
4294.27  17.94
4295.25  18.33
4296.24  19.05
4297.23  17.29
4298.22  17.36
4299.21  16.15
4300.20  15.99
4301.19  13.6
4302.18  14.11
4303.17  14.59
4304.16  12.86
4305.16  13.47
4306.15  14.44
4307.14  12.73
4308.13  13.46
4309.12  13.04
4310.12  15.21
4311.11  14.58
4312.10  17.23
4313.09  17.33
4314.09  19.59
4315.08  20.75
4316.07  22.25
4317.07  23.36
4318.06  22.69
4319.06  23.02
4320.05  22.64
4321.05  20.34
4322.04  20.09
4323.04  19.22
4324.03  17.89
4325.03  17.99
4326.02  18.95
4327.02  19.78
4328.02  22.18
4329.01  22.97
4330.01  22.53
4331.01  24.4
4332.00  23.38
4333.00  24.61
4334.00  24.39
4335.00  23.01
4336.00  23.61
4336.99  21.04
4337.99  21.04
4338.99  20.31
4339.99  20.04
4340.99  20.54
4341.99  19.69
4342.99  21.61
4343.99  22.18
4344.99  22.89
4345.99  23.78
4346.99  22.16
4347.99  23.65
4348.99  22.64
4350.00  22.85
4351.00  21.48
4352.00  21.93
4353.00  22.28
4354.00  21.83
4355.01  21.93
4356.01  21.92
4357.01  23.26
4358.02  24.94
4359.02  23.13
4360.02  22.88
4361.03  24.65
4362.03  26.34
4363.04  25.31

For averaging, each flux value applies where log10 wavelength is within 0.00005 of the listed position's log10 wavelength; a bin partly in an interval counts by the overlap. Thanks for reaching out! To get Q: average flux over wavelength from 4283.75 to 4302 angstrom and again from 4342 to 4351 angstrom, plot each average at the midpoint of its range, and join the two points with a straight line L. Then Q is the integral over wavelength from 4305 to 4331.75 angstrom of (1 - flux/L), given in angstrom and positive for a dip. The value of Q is 1.4 angstrom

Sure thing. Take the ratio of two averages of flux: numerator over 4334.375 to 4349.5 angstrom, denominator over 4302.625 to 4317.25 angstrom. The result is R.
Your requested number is 1.4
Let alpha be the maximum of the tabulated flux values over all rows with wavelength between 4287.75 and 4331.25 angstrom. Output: 24.4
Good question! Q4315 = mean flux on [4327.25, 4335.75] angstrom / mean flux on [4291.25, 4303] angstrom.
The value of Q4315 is 1.4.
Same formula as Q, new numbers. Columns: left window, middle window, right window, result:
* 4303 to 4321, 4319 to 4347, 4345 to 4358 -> -1.9 angstrom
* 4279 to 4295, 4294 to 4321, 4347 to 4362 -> 4.3 angstrom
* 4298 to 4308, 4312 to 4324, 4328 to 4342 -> -1.7 angstrom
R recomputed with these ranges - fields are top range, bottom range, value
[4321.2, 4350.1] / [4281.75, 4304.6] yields 1.23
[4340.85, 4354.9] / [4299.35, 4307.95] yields 1.58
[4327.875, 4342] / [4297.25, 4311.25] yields 1.54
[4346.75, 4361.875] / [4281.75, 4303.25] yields 1.27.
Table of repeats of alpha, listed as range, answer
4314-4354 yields 24.61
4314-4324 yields 23.36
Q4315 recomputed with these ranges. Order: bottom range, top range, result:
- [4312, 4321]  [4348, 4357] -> 1.05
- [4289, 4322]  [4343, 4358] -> 1.28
